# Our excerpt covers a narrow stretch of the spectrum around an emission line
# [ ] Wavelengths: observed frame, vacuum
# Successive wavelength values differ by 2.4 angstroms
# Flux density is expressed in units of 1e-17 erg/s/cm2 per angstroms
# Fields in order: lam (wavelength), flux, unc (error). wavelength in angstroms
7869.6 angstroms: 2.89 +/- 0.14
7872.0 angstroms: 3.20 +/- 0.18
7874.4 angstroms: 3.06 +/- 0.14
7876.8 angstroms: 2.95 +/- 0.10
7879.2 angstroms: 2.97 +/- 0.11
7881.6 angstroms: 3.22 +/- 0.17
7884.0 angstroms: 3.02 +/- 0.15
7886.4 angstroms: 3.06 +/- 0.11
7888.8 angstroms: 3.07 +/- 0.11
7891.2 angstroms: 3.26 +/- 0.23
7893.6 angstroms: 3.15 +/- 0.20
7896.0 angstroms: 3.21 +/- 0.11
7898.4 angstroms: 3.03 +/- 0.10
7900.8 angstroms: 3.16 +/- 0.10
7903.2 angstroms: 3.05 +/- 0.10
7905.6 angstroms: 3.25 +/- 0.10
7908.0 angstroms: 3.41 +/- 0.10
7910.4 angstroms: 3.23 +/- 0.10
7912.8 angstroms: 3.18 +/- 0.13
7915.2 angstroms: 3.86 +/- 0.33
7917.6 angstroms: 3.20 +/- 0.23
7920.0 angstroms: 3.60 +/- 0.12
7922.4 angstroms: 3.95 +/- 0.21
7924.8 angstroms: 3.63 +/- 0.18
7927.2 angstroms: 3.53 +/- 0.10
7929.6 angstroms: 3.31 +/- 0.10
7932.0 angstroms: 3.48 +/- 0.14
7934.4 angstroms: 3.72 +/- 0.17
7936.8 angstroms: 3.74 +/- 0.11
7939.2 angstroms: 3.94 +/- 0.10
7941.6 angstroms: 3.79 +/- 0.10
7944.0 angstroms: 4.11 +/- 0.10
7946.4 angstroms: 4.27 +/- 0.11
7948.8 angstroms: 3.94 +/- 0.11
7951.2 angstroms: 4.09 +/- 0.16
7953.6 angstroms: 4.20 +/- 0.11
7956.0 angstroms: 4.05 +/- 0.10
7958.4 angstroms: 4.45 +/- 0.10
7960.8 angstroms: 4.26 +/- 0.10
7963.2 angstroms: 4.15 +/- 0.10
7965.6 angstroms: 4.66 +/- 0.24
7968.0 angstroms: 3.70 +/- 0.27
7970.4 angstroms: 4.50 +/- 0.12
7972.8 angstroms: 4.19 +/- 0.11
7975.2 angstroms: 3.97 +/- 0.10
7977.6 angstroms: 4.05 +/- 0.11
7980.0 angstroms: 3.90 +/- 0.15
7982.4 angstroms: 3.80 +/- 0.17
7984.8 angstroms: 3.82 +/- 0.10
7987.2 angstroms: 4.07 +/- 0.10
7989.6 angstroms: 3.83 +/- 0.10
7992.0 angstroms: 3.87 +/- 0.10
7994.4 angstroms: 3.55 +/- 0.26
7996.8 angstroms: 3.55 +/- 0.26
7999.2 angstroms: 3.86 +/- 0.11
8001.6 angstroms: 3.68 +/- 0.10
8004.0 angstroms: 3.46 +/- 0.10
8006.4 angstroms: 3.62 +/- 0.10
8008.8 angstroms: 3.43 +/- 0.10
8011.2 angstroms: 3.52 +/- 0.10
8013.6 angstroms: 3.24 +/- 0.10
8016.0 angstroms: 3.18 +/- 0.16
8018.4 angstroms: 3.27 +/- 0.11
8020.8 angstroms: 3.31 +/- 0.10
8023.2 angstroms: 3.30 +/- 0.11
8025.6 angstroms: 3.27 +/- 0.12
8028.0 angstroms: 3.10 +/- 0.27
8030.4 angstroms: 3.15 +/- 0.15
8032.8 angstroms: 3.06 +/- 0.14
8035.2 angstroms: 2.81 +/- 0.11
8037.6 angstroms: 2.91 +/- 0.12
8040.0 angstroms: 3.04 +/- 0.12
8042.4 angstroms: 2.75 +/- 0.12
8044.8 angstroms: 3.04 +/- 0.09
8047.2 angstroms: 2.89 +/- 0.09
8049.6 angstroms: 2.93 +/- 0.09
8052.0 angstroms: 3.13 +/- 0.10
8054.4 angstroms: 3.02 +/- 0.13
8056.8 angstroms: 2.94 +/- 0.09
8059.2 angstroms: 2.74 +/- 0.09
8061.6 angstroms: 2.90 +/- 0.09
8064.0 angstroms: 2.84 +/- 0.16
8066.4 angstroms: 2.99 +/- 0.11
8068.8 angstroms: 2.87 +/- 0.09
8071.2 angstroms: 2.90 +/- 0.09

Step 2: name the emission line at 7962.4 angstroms Mg II 2798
